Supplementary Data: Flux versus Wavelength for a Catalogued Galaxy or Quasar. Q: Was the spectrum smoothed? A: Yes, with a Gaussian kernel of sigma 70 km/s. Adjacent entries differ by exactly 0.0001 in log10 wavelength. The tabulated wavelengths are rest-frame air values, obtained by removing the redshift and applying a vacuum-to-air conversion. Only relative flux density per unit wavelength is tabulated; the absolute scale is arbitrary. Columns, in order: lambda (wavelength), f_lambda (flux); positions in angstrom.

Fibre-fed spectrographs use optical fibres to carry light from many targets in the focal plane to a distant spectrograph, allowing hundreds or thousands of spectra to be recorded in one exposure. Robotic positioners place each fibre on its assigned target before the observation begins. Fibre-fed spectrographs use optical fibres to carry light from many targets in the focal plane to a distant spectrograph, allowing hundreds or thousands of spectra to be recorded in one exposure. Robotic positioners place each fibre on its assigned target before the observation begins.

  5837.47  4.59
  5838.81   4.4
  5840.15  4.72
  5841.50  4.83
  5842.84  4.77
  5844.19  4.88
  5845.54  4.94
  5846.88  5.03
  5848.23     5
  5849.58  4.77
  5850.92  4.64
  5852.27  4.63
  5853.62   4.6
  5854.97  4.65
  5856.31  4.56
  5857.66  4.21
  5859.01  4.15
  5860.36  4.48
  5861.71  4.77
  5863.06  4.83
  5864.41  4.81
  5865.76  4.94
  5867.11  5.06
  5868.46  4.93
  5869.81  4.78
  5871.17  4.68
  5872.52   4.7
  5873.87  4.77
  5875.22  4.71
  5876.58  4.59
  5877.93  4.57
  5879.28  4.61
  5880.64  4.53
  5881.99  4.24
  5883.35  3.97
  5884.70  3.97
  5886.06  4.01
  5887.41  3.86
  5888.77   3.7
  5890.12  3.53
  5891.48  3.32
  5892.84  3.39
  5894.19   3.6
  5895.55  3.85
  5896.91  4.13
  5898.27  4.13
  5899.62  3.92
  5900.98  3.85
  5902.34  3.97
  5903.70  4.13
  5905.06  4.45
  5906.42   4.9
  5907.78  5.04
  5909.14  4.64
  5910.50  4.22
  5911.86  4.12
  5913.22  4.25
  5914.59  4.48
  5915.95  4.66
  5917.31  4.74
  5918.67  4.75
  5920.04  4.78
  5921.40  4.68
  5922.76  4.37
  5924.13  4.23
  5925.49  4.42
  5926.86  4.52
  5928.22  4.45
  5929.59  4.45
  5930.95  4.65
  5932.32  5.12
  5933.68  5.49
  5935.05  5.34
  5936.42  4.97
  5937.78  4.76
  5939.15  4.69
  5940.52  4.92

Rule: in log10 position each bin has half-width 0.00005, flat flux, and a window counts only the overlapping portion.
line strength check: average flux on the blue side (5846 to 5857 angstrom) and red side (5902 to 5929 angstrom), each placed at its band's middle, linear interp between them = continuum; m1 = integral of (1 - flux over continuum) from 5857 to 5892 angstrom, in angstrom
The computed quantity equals 1.8 angstrom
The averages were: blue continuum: 4.74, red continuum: 4.5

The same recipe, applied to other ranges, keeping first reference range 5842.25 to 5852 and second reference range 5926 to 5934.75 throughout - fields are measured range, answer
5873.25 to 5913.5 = 5.5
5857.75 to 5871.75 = 0.3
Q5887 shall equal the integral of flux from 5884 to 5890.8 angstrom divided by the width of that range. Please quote 3.82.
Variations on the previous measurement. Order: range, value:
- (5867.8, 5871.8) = 4.79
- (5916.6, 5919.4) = 4.74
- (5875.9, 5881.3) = 4.57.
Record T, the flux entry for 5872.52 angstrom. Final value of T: 4.7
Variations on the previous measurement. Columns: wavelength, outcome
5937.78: 4.76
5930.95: 4.65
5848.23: 5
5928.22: 4.45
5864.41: 4.81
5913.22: 4.25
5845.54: 4.94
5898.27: 4.13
